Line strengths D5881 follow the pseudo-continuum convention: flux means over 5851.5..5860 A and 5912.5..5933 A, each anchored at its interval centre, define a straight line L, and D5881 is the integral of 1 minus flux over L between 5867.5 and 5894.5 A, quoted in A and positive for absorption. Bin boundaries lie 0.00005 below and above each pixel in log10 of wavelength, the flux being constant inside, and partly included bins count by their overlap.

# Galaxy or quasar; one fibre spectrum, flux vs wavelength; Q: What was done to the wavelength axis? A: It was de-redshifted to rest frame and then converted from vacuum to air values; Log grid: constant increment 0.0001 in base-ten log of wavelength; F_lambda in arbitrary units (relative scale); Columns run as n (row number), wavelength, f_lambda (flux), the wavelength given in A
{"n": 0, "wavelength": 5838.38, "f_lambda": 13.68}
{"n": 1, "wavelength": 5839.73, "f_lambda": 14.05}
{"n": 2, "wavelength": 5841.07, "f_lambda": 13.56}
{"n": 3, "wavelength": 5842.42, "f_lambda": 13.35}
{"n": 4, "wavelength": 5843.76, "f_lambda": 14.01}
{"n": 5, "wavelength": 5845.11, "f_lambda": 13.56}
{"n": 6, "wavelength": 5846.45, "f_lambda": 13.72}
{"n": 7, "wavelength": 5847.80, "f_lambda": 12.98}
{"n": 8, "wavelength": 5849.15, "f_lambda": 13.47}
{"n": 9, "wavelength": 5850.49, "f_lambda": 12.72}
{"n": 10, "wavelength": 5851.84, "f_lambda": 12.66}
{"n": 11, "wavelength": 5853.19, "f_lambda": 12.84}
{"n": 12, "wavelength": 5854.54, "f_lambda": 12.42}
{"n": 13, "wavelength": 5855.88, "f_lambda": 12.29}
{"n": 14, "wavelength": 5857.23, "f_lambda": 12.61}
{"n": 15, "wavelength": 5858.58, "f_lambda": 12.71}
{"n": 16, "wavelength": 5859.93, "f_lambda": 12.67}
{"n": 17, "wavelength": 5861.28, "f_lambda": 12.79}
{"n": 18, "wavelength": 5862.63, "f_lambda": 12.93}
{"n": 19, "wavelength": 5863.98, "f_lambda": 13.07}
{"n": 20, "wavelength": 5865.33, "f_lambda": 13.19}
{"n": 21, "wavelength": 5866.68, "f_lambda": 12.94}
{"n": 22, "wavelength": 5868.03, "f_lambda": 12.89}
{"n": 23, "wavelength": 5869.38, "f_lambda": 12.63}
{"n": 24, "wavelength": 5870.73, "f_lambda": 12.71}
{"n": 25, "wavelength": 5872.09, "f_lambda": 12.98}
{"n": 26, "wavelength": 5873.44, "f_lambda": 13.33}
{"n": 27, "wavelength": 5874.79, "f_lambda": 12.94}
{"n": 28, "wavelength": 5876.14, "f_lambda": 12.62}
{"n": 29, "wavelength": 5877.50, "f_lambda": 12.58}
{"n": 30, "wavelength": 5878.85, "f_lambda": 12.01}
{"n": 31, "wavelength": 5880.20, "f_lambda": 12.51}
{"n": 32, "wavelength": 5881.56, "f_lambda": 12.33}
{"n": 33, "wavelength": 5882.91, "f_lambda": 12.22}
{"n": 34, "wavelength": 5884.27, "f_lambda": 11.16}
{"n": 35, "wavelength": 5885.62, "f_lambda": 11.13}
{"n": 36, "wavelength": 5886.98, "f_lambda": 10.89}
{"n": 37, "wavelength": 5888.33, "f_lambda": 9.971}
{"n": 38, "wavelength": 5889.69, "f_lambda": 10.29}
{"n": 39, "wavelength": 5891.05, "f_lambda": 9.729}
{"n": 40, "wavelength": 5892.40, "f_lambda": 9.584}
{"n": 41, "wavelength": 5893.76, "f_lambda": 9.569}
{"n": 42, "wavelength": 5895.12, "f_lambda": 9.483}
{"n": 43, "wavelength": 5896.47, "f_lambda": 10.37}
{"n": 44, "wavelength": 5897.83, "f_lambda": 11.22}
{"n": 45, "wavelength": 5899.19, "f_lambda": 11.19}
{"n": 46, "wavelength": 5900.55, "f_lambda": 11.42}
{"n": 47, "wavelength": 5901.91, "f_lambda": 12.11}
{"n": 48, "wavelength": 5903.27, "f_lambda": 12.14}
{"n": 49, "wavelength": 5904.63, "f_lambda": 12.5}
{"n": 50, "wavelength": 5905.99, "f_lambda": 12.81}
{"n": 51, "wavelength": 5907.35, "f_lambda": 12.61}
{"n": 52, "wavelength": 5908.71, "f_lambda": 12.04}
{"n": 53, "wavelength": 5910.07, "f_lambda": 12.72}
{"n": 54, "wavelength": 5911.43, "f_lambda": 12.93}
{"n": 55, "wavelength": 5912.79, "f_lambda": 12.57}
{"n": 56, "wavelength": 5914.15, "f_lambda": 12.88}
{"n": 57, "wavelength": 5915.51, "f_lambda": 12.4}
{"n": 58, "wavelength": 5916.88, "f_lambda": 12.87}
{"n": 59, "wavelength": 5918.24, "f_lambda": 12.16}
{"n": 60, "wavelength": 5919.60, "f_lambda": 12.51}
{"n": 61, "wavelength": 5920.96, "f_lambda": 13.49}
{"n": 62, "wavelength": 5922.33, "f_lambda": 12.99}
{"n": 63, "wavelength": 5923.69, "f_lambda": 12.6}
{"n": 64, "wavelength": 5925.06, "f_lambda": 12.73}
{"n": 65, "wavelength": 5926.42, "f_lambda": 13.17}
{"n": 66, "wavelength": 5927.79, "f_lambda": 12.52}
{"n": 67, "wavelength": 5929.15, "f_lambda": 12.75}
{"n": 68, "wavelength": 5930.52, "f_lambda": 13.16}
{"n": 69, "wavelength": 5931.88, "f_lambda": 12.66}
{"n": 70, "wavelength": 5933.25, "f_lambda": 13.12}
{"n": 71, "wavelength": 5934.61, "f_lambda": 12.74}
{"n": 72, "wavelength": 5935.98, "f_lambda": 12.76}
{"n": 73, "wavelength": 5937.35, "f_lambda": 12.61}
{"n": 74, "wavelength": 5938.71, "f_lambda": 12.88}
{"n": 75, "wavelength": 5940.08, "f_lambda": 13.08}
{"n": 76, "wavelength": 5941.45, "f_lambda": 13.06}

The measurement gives 2.1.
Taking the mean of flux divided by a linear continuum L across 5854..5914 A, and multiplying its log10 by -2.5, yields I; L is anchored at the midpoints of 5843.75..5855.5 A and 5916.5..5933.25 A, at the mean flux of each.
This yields 0.08 mag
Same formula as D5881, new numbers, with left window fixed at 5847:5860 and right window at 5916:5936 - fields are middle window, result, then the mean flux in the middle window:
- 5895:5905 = 1.1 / 11.4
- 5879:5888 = 0.8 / 11.7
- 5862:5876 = -0.2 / 13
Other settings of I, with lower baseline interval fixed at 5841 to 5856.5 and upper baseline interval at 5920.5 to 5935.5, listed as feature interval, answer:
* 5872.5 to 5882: 0.03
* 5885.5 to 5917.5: 0.13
